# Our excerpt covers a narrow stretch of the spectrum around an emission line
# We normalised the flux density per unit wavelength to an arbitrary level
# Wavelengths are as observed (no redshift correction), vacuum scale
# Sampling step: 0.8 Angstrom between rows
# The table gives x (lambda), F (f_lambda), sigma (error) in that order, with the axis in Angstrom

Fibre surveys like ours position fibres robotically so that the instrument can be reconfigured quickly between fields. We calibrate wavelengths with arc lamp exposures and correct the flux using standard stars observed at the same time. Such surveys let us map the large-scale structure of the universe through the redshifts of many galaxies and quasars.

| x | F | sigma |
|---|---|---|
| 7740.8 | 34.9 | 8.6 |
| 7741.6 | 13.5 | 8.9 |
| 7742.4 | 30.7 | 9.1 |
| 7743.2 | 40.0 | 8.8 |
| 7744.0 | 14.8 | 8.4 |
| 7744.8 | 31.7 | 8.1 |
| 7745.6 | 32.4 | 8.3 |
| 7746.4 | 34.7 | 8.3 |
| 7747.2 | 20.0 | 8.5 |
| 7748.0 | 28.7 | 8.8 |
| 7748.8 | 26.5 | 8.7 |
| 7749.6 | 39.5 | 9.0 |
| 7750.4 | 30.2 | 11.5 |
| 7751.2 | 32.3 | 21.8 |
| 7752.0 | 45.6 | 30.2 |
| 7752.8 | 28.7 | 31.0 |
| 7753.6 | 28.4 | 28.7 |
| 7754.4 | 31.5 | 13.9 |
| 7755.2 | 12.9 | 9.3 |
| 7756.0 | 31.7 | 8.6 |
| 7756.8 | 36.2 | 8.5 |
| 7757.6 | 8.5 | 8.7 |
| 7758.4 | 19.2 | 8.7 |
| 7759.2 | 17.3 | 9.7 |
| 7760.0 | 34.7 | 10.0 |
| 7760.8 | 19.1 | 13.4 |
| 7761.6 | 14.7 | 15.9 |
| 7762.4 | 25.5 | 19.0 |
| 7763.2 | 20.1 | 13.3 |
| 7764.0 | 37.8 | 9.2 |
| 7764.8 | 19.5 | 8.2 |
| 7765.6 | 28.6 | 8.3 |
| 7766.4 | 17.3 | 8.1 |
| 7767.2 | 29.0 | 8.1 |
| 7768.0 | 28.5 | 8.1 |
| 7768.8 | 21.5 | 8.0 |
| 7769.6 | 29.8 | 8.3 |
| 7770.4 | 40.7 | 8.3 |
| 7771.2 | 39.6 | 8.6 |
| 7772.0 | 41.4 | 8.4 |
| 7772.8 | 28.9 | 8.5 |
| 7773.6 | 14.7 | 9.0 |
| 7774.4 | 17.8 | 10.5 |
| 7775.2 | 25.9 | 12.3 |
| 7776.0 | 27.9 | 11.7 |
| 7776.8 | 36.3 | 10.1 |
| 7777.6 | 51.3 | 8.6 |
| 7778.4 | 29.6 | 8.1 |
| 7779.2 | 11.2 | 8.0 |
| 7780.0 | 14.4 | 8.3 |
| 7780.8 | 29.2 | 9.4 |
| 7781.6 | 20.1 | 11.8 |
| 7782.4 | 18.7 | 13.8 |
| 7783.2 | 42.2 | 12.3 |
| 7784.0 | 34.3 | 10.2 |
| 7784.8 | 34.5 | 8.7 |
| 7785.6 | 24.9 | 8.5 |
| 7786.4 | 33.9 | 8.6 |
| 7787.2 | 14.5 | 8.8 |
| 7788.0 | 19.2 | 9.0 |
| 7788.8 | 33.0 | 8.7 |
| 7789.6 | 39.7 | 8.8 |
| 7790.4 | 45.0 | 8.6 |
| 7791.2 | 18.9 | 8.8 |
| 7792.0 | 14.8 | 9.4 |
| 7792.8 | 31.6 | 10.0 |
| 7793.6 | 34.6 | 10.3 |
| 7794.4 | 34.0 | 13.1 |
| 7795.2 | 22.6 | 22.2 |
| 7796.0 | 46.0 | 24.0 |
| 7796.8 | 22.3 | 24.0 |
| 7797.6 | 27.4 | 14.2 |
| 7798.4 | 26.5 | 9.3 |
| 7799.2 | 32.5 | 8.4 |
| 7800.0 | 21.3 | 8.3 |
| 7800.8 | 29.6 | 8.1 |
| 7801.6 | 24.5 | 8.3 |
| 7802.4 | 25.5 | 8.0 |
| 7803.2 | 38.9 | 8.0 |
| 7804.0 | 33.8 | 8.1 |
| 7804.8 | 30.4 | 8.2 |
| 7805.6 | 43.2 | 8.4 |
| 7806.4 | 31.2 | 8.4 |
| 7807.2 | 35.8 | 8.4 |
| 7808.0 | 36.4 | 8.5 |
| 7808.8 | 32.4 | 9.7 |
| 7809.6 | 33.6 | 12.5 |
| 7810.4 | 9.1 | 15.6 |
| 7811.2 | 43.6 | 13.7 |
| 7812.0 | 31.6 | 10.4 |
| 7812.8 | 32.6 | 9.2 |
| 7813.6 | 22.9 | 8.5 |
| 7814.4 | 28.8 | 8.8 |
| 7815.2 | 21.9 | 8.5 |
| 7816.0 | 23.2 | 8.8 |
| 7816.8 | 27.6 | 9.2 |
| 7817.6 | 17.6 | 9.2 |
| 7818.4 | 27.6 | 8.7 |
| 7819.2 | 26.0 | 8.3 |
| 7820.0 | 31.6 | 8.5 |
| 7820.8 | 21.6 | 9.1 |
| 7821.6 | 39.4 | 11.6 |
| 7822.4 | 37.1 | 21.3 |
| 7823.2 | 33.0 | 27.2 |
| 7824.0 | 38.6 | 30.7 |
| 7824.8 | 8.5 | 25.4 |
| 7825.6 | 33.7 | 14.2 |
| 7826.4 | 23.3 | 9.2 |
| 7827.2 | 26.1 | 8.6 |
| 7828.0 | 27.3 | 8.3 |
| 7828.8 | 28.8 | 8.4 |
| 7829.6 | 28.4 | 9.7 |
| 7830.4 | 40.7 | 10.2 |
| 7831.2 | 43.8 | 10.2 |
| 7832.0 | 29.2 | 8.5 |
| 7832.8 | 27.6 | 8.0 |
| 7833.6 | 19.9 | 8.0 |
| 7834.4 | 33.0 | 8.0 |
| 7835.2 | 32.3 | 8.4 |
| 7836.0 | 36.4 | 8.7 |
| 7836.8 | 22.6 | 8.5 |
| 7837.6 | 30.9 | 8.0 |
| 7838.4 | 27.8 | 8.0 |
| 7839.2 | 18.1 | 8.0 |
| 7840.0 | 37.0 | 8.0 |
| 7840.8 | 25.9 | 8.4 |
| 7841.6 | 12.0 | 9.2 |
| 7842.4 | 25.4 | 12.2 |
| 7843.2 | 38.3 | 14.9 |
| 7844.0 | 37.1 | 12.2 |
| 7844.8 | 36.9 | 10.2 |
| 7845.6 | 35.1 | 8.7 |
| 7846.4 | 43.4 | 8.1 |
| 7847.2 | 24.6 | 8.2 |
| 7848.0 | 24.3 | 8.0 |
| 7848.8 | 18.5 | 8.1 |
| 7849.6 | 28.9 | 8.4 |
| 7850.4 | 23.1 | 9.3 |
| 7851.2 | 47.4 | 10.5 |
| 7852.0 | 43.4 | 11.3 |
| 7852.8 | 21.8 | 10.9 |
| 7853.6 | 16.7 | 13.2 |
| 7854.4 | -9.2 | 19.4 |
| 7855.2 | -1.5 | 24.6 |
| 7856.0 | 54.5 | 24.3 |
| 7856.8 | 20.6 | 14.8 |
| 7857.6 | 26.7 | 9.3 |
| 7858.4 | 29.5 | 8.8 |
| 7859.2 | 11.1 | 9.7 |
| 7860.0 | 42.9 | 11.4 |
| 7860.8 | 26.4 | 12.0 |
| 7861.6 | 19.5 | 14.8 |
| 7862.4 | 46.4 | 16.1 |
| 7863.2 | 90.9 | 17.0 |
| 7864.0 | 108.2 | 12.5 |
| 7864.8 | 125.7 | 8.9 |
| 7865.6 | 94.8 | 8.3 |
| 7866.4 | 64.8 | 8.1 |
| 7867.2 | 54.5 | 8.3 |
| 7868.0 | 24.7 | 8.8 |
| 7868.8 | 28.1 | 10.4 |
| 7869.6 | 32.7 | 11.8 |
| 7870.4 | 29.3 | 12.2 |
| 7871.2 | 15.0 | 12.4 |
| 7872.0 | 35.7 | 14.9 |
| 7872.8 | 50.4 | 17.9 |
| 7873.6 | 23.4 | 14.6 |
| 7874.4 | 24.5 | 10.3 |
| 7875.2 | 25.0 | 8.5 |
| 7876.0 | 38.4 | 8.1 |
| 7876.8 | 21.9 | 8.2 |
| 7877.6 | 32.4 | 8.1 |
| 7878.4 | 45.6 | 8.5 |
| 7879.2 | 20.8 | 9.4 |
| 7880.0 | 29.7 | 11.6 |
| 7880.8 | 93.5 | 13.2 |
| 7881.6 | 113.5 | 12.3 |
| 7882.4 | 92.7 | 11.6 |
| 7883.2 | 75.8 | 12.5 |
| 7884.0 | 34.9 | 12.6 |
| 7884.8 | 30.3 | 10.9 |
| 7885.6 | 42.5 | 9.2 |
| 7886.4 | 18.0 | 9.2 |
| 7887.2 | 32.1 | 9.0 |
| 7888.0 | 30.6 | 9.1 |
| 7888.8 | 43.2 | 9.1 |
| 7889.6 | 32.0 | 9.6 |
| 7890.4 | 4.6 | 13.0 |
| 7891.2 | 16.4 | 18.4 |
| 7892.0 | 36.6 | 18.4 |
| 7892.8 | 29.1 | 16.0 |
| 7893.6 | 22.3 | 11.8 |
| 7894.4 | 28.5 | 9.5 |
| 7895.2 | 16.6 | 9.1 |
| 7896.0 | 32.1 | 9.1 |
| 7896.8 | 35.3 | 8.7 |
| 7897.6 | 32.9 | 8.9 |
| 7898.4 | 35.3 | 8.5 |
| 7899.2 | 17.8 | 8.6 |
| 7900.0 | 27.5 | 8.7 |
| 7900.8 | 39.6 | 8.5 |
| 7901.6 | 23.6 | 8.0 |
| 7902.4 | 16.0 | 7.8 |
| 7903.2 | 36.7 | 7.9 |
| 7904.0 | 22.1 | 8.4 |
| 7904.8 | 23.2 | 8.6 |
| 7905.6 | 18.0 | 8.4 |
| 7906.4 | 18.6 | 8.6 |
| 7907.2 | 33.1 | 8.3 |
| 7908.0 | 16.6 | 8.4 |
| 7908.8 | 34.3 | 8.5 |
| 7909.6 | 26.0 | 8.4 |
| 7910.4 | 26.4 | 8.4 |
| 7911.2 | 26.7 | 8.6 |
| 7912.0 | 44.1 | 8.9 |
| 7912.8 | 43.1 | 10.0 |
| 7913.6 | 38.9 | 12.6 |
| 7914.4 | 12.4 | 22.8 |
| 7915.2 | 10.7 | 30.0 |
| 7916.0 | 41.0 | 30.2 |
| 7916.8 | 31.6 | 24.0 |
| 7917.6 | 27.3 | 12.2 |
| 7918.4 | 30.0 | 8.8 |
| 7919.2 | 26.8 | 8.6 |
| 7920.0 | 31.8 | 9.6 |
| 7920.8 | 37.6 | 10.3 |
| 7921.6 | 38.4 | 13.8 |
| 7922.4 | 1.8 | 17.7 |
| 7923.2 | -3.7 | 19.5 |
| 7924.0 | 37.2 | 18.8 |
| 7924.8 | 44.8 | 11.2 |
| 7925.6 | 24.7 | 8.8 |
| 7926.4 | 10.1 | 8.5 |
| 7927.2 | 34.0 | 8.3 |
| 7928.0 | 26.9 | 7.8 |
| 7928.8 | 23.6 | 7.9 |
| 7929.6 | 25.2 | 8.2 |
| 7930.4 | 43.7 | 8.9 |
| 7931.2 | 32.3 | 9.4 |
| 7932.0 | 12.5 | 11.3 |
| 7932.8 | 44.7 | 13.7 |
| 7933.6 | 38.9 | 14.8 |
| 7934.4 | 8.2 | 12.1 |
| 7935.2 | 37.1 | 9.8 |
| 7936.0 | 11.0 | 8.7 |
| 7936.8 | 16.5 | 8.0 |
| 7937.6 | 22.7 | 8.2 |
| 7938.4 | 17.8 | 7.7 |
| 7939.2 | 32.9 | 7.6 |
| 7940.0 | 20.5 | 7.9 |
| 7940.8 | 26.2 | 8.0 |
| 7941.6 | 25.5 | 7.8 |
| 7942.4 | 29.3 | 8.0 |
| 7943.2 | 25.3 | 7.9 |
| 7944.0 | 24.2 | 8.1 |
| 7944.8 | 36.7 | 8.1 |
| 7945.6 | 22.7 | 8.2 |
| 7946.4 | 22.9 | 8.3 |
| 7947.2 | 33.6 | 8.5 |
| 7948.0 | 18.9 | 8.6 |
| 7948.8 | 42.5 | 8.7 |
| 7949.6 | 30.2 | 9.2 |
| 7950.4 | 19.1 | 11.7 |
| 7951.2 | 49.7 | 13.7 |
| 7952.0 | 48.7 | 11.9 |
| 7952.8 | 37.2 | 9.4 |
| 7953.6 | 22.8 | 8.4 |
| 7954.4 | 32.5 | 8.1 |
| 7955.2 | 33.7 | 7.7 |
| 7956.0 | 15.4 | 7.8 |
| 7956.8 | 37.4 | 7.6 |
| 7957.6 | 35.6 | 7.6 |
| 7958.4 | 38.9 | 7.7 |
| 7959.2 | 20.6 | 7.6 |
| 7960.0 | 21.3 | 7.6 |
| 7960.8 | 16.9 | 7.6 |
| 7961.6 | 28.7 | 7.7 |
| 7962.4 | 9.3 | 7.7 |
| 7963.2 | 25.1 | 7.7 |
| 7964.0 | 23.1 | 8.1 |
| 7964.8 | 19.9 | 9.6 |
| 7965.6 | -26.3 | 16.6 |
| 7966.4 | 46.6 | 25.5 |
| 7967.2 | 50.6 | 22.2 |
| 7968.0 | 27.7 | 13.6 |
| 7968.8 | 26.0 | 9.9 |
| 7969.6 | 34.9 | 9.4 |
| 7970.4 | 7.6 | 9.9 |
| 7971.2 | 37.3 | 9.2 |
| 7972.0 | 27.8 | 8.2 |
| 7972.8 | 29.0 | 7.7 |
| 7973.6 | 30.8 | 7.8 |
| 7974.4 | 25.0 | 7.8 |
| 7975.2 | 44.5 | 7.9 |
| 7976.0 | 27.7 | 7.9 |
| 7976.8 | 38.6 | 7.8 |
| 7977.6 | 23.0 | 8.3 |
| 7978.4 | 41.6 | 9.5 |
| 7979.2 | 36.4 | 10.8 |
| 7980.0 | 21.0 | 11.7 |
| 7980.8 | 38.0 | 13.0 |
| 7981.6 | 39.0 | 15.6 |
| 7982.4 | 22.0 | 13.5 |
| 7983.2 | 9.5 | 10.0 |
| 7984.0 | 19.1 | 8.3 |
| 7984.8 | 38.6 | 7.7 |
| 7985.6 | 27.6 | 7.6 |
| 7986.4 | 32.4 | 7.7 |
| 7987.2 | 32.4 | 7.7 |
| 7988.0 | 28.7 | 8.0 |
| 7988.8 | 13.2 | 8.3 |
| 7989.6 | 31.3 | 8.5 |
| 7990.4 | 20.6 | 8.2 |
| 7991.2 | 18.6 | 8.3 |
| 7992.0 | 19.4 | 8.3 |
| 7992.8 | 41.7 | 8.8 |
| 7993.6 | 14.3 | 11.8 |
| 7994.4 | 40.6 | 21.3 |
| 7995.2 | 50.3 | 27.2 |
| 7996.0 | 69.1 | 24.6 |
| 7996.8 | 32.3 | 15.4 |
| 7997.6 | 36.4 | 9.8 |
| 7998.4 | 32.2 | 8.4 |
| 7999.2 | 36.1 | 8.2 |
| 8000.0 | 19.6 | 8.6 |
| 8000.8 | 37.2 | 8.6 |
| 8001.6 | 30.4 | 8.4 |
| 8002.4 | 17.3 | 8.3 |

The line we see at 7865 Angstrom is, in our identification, [S II]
